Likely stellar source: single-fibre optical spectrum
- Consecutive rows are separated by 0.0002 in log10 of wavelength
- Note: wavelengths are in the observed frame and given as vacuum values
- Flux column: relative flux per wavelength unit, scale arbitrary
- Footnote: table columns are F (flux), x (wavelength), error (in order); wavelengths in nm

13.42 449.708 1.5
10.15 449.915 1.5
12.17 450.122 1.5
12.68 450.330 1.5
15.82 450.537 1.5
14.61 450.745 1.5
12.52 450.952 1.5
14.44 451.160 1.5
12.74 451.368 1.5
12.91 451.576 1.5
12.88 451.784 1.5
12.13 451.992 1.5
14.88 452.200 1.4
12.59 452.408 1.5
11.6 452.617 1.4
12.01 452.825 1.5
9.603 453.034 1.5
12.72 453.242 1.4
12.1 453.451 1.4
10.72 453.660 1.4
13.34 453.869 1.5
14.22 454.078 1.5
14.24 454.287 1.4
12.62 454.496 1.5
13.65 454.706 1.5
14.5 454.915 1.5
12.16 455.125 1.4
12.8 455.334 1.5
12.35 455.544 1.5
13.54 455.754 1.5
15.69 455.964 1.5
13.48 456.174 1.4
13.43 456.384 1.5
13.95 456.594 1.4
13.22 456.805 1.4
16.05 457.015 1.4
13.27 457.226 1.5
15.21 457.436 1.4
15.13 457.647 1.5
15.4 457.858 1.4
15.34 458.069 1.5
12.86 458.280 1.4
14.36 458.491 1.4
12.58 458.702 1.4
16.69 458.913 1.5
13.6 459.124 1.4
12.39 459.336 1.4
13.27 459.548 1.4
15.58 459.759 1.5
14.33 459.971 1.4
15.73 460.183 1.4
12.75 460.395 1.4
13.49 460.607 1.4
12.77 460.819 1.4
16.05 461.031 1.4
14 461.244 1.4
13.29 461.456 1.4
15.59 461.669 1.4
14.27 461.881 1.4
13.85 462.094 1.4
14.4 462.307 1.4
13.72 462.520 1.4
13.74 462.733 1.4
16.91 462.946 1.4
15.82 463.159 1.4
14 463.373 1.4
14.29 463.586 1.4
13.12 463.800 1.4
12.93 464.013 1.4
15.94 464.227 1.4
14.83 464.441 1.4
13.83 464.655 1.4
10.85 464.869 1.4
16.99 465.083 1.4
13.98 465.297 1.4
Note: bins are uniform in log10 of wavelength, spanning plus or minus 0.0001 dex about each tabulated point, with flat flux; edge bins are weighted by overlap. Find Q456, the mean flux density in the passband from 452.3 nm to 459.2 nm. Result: 13.5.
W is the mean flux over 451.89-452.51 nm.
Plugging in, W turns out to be 13.2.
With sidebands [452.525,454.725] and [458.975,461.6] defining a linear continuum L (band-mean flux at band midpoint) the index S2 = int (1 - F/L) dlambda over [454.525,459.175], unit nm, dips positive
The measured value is -0.30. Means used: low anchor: 12.4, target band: 14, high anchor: 14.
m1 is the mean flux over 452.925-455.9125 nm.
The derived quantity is 12.8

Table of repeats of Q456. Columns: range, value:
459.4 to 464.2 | 14.3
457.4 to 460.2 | 14.4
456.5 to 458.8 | 14.3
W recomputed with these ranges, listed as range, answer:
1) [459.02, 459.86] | 13.7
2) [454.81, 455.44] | 13.2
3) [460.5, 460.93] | 13.2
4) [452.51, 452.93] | 11.8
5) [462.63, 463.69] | 15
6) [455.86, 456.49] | 14.2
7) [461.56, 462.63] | 14.4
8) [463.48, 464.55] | 14.2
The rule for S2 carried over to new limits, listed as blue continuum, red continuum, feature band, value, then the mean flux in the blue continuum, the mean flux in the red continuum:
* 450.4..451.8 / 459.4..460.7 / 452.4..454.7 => 0.242 nm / 13.7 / 14.1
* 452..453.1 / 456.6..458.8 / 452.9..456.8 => 0.033 nm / 12.2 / 14.3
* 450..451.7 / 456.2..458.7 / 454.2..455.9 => 0.084 nm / 13.4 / 14.3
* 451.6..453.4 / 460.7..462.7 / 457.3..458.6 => -0.121 nm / 12.3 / 14.2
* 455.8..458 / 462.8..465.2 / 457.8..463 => 0.085 nm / 14.5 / 14.5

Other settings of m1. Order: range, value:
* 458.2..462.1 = 14.1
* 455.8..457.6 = 14.3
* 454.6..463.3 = 14.2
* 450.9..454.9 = 12.8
